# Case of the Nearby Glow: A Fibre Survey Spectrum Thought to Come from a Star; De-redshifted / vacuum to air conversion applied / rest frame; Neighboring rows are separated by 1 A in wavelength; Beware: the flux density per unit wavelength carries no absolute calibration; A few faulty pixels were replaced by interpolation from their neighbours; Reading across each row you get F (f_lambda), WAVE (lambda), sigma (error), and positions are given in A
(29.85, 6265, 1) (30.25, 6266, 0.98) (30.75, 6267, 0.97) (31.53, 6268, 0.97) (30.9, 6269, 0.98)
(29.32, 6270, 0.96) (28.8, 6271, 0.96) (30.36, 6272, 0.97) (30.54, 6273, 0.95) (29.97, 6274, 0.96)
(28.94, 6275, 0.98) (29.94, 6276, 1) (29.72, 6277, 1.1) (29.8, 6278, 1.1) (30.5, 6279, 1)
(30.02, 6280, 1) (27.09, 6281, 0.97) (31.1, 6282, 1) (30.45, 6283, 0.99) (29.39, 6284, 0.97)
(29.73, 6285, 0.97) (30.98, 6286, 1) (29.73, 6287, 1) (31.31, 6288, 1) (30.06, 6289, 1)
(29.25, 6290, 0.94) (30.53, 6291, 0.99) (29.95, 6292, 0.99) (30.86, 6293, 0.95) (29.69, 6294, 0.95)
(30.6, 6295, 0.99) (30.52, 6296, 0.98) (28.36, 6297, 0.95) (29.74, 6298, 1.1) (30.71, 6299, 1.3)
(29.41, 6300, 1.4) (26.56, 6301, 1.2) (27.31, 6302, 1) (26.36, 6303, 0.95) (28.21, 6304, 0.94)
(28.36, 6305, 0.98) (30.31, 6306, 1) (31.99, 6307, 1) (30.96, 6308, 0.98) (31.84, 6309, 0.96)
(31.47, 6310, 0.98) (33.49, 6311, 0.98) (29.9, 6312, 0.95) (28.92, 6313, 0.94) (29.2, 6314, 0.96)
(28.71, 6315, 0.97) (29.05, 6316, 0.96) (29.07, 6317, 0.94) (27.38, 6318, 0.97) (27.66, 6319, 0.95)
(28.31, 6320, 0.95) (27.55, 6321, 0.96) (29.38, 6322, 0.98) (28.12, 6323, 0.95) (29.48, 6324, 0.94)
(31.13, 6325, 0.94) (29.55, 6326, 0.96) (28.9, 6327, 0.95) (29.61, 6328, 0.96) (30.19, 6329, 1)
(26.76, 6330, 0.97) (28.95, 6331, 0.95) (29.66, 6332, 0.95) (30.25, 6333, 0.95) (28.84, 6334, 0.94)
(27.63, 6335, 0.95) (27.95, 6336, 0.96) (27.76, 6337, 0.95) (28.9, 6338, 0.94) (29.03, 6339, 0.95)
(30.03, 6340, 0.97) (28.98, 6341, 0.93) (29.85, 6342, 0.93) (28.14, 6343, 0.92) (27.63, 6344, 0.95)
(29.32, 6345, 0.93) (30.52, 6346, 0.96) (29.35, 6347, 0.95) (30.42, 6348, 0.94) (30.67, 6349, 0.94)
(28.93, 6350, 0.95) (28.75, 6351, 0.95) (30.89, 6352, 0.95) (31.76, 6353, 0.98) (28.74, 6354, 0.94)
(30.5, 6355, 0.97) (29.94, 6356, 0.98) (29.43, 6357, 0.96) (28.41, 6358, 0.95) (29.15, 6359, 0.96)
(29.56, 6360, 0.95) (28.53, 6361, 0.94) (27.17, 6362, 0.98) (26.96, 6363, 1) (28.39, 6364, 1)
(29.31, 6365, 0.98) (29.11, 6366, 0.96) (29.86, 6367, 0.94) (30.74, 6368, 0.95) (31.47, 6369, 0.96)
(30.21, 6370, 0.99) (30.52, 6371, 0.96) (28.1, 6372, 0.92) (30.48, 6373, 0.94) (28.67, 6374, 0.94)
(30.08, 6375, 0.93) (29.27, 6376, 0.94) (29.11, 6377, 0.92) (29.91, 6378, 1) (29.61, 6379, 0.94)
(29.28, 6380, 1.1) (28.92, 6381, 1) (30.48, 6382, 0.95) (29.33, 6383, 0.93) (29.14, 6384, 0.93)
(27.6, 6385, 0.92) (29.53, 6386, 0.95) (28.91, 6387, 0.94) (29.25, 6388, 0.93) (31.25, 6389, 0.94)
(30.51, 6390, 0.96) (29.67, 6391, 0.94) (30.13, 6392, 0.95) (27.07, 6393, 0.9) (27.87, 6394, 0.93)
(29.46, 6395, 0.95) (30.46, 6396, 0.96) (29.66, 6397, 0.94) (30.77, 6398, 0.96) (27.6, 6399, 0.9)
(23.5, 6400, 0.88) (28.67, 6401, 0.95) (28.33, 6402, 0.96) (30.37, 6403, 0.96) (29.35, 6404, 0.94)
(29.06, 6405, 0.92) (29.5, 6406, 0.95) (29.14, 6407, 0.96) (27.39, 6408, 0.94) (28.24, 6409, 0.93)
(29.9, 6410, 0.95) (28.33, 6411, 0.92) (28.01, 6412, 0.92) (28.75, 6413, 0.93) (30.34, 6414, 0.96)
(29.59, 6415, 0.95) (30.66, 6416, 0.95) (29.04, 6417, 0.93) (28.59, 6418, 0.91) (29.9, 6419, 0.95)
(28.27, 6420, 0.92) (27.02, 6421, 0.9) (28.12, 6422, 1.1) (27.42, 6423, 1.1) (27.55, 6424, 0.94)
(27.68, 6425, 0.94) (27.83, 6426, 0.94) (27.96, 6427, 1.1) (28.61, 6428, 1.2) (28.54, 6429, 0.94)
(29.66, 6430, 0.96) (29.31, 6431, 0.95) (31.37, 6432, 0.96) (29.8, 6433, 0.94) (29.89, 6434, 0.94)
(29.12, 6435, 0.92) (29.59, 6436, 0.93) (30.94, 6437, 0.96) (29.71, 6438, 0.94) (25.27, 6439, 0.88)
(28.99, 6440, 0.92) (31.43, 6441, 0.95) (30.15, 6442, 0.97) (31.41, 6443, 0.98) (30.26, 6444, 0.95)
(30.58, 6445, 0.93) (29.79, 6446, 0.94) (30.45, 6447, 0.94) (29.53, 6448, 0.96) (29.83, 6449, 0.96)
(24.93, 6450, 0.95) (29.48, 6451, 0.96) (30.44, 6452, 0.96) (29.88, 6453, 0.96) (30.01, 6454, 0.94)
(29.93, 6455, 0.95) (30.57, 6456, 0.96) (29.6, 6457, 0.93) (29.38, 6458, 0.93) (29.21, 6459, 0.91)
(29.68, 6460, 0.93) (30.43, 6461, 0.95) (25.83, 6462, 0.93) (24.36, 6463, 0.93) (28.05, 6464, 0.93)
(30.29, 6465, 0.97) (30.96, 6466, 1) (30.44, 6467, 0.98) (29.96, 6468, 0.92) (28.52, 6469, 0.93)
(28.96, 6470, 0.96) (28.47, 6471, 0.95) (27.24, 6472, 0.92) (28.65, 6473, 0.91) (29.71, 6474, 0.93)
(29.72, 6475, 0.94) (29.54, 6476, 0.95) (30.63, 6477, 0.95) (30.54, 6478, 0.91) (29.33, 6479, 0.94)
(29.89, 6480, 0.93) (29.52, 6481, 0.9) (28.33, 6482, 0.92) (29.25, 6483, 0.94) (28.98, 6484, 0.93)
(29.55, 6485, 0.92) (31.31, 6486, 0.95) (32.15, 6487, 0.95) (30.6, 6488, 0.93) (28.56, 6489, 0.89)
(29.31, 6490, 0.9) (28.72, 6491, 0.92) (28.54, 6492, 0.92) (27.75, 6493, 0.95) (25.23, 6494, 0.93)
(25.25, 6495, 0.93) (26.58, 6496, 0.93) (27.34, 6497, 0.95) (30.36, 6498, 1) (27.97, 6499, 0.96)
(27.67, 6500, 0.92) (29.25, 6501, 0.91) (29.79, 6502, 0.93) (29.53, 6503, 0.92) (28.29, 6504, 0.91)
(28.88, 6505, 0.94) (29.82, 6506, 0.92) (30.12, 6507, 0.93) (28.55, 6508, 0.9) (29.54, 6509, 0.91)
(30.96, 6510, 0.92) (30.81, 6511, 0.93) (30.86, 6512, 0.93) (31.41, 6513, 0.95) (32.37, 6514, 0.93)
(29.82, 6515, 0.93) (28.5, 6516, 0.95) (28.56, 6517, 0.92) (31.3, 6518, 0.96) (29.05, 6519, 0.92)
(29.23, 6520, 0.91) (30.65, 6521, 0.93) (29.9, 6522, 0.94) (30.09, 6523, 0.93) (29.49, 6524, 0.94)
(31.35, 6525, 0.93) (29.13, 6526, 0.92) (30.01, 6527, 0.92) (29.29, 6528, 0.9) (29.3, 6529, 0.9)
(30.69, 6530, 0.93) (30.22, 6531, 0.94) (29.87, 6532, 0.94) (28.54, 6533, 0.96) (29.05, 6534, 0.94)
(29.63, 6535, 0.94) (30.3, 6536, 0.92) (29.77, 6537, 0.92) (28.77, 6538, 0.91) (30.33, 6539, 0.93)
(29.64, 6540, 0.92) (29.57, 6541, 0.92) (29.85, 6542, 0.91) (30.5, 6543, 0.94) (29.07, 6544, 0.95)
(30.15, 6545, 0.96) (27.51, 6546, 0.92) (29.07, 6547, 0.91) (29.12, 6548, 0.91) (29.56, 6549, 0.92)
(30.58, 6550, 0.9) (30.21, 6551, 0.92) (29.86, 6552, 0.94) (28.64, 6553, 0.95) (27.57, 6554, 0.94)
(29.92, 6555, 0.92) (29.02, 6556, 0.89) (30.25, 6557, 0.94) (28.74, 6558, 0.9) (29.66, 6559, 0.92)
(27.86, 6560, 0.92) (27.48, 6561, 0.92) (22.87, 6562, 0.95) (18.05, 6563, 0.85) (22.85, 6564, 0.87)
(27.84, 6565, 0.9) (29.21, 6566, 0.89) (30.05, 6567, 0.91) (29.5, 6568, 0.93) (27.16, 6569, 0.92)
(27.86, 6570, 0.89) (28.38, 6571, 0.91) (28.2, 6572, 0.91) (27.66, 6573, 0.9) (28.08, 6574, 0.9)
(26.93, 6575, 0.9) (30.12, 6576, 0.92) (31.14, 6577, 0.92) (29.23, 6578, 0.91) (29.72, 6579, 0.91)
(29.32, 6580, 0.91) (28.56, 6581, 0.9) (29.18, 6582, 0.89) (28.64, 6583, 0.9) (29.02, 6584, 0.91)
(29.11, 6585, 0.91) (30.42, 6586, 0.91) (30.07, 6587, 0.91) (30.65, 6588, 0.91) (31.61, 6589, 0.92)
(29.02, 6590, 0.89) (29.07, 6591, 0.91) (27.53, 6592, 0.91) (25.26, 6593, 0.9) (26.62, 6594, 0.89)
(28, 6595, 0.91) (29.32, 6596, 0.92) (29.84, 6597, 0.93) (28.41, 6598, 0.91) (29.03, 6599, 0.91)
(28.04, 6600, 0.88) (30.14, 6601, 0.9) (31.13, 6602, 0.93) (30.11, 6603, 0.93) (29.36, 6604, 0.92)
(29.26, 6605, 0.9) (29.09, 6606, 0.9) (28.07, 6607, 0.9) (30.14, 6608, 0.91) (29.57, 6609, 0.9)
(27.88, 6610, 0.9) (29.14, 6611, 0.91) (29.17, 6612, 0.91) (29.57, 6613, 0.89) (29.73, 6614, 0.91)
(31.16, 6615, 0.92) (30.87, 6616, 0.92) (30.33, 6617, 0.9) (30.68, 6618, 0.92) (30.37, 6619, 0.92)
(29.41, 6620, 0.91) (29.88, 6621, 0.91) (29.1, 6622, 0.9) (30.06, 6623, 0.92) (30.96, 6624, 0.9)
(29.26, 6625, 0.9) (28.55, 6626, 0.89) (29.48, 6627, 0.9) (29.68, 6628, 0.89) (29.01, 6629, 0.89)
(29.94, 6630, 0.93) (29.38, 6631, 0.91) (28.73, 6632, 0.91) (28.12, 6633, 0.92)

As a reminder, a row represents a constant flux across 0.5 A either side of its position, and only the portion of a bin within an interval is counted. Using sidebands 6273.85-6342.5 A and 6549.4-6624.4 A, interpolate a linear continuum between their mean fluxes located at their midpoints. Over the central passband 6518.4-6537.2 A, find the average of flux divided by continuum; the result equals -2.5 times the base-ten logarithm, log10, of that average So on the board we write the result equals -0.03 mag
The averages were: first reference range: 29.4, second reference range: 28.9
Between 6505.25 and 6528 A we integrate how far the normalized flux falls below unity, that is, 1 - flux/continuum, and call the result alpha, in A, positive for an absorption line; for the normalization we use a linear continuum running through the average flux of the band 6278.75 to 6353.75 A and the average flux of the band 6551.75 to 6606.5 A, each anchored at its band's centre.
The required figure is -1.02 A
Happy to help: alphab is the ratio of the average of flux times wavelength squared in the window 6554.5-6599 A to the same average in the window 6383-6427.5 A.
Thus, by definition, 1.04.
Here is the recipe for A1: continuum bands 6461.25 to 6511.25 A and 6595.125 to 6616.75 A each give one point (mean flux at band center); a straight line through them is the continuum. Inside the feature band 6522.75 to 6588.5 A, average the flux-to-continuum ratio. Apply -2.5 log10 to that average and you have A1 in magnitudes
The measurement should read 0.01 mag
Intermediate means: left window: 29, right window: 29.5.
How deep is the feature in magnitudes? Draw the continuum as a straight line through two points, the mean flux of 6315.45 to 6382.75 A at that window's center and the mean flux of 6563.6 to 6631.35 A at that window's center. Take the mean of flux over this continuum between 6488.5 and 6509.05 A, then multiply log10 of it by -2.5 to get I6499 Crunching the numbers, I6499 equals 0.03 mag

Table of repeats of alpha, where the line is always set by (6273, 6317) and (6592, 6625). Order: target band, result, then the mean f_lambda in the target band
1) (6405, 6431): 0.8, 28.7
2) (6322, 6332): 0.2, 29.2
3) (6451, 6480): 0.2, 29.3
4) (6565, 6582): 0.3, 28.8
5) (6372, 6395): 0.2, 29.3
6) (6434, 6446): -0.1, 29.8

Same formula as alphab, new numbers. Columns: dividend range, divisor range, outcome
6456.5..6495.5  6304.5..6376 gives 1.03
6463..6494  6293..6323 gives 1.05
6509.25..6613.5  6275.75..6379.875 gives 1.06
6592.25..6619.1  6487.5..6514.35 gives 1.04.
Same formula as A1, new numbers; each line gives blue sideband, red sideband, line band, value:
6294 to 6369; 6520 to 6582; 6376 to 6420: 0.00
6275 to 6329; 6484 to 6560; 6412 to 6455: 0.01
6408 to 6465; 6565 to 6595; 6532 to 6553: -0.02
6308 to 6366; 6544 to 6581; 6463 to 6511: -0.02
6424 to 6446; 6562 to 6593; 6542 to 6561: -0.03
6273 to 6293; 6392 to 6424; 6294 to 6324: 0.01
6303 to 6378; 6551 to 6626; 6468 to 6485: -0.01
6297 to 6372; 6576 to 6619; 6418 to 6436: 0.02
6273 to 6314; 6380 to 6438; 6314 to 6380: 0.01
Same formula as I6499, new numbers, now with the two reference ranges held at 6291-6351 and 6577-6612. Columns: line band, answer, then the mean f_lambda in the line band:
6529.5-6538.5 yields -0.02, 29.6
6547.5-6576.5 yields 0.04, 28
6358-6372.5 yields 0.00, 29.2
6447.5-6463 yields 0.00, 29.1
